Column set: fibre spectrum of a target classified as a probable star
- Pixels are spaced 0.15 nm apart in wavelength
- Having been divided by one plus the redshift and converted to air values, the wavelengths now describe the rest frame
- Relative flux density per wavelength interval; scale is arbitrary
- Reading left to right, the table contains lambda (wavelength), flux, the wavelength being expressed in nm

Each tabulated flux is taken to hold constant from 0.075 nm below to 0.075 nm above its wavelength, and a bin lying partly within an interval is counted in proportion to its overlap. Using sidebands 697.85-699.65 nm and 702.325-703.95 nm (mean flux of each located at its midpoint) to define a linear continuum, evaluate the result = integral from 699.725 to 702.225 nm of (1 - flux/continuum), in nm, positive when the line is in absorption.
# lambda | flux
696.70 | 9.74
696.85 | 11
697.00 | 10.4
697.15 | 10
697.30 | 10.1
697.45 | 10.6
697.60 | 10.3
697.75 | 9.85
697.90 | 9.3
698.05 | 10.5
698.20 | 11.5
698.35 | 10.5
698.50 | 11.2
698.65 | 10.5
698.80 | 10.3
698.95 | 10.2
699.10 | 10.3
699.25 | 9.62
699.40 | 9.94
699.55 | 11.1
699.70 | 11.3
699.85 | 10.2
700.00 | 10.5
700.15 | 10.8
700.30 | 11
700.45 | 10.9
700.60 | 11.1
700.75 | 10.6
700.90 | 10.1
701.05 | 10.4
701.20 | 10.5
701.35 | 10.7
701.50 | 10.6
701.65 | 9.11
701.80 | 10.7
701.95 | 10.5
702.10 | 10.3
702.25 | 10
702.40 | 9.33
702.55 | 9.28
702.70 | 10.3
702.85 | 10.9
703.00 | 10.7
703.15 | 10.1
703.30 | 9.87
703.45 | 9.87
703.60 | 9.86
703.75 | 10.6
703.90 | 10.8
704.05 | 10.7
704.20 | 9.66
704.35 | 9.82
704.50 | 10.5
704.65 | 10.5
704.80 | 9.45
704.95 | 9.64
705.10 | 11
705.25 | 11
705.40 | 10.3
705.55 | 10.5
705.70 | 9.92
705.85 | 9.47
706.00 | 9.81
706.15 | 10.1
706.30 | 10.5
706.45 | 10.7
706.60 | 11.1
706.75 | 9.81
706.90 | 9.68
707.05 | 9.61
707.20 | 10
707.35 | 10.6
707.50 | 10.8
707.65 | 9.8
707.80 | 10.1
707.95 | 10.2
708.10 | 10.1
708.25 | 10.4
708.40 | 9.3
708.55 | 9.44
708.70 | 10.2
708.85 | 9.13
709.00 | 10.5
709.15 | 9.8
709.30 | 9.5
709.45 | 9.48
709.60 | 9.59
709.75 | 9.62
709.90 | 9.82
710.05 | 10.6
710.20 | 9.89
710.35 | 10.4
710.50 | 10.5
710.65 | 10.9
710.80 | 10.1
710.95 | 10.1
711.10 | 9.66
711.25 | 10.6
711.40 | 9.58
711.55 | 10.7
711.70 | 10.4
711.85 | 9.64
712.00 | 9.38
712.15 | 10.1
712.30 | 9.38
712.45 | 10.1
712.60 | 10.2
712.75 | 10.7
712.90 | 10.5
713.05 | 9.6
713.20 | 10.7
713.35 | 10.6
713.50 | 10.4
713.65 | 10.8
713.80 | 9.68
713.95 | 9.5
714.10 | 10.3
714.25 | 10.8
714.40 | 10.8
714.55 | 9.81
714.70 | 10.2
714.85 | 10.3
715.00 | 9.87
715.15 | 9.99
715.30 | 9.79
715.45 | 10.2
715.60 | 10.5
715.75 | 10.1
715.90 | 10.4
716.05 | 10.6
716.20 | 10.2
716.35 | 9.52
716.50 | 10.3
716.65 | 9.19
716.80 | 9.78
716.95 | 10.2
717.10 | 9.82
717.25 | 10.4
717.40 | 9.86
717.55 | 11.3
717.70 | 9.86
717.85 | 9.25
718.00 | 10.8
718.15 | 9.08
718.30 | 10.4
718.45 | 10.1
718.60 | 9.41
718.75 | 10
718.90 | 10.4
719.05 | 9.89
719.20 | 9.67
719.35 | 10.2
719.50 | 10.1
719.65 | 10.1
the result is -0.053 nm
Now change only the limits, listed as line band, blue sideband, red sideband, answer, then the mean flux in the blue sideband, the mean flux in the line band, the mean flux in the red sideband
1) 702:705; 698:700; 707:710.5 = 0.05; 10.5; 10.1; 9.97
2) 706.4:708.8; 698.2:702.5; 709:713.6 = 0.03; 10.5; 10.1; 10.1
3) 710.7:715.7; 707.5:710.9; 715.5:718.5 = -0.06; 9.99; 10.2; 10.1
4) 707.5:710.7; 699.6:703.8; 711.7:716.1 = 0.08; 10.4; 9.98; 10.2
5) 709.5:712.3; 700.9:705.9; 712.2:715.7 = 0.04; 10.2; 10.1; 10.2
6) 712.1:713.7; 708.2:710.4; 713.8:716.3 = -0.03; 9.83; 10.3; 10.2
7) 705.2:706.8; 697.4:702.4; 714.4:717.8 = 0.00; 10.4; 10.3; 10.1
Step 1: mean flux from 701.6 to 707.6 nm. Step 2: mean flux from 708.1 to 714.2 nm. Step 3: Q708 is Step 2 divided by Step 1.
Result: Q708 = 1.0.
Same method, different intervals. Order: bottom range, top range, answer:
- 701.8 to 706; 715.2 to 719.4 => 0.99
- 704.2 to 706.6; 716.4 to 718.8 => 0.98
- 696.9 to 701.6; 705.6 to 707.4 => 0.96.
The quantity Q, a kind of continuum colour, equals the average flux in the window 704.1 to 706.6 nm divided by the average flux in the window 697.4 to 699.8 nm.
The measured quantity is 0.98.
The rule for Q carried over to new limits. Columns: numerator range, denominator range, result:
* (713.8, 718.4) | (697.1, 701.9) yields 0.97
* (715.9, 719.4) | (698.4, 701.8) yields 0.95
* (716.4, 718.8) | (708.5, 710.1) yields 1.02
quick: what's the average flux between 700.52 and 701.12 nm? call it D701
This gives 10.6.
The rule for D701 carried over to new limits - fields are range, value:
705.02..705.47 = 10.8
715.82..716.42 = 10.2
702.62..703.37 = 10.4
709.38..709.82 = 9.56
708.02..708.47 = 9.94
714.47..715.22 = 10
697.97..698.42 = 10.8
